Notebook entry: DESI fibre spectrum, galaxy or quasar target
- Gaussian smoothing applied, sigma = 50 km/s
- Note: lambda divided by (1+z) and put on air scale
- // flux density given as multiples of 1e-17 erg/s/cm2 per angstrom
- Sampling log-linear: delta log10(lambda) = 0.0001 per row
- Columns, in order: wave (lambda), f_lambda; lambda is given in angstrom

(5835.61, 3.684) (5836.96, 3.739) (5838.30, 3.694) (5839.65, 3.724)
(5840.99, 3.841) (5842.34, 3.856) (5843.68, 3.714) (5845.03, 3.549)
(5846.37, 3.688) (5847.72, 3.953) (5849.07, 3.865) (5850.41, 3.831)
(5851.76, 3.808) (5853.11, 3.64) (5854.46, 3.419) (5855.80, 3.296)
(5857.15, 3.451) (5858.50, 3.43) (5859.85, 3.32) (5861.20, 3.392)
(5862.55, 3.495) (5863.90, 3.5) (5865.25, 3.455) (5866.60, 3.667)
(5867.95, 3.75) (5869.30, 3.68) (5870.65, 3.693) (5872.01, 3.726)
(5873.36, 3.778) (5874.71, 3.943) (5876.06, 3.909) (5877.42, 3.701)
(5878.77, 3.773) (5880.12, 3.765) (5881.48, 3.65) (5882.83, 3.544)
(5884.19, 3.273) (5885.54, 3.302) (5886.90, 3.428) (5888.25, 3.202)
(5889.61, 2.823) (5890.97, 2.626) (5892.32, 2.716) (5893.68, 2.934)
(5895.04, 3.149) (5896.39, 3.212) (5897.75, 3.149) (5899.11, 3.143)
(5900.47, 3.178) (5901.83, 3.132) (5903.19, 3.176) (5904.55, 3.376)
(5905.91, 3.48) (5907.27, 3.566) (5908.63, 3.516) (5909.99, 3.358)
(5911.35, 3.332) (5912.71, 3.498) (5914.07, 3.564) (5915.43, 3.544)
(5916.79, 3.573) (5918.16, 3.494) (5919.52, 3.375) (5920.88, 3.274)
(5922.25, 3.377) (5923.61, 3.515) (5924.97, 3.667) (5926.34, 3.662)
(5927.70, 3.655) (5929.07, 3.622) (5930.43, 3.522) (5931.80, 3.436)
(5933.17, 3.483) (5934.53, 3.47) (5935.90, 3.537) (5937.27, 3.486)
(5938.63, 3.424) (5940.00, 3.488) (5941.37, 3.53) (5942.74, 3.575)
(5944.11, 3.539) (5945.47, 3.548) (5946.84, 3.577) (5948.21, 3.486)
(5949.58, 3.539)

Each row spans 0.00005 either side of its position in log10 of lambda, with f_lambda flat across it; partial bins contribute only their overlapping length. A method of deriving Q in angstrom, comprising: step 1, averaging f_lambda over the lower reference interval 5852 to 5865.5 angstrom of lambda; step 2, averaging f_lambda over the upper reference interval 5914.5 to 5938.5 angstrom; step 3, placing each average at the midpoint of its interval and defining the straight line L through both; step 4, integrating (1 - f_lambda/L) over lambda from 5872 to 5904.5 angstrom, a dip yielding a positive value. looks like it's 1.3 angstrom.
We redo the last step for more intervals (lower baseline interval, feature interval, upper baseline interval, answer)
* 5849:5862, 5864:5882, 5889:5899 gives -2.52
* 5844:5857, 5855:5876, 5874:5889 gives 0.26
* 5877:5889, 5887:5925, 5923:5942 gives 2.60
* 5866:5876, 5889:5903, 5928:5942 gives 2.47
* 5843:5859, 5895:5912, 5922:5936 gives 1.34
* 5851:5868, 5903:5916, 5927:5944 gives 0.23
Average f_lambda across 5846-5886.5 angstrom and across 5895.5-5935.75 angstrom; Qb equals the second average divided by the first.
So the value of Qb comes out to 0.9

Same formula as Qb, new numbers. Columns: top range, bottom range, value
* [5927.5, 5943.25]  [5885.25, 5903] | 1.14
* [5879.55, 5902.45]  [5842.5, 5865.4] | 0.89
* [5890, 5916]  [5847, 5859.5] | 0.89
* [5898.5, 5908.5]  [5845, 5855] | 0.89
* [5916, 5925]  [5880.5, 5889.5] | 1.02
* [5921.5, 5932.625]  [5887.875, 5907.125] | 1.14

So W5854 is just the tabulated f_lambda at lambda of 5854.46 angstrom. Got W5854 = 3.419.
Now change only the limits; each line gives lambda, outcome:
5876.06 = 3.909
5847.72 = 3.953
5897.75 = 3.149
